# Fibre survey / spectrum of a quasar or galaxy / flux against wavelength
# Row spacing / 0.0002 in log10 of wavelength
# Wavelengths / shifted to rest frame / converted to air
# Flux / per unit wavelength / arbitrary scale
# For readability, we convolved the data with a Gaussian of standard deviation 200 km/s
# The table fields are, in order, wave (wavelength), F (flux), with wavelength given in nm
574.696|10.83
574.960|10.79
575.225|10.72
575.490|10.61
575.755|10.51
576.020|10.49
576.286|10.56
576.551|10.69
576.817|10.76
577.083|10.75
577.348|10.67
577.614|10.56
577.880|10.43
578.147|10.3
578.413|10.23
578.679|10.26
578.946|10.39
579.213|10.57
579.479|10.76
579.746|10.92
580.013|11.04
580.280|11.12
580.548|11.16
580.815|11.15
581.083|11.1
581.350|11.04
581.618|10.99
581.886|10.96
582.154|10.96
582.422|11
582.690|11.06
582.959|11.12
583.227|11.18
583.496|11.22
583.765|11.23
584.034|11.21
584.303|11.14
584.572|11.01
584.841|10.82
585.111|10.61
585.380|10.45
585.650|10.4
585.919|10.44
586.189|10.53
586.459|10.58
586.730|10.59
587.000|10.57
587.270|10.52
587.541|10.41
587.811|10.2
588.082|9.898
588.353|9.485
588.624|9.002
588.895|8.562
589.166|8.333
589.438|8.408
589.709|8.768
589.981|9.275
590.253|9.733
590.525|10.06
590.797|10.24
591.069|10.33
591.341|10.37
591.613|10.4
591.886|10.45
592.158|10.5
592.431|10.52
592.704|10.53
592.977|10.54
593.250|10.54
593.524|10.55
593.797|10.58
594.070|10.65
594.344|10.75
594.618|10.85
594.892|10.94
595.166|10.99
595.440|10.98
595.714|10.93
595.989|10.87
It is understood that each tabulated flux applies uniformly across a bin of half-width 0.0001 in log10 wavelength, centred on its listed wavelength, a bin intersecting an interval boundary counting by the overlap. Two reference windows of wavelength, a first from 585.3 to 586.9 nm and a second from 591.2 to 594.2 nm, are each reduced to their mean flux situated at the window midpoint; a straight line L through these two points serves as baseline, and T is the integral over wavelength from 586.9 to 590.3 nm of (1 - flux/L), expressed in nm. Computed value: 0.340 nm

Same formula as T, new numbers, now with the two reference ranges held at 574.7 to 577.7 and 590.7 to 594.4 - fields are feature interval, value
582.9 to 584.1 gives -0.07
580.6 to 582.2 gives -0.07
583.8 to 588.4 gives 0.00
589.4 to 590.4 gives 0.13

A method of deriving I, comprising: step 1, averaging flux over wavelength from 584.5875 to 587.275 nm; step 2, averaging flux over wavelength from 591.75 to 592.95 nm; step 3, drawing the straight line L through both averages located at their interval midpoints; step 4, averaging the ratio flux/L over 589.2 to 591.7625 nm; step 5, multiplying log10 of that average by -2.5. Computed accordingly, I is 0.09 mag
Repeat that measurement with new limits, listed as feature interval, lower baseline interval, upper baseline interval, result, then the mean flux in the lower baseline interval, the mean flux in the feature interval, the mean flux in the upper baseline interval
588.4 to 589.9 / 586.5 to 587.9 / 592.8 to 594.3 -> 0.206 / 10.5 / 8.69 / 10.6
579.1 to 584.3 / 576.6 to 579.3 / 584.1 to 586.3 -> -0.045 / 10.5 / 11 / 10.7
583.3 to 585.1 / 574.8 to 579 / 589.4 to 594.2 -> -0.071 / 10.5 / 11.1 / 10.2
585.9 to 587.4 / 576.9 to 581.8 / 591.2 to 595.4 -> 0.014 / 10.7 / 10.5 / 10.6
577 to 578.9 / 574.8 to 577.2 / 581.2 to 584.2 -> 0.034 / 10.7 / 10.4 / 11.1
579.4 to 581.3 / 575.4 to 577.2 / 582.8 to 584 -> -0.010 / 10.6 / 11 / 11.2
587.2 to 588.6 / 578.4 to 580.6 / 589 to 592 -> -0.009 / 10.7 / 9.99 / 9.65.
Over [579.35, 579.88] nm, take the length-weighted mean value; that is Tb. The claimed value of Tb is 10.8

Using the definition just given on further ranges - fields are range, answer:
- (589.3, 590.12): 8.81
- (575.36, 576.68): 10.6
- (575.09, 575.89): 10.6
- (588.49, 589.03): 8.78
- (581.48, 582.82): 11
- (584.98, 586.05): 10.5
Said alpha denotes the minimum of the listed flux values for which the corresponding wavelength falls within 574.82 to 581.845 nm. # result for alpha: 10.23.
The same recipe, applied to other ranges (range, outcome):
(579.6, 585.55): 10.45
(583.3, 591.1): 8.333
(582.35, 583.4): 11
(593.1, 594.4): 10.54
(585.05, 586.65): 10.4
